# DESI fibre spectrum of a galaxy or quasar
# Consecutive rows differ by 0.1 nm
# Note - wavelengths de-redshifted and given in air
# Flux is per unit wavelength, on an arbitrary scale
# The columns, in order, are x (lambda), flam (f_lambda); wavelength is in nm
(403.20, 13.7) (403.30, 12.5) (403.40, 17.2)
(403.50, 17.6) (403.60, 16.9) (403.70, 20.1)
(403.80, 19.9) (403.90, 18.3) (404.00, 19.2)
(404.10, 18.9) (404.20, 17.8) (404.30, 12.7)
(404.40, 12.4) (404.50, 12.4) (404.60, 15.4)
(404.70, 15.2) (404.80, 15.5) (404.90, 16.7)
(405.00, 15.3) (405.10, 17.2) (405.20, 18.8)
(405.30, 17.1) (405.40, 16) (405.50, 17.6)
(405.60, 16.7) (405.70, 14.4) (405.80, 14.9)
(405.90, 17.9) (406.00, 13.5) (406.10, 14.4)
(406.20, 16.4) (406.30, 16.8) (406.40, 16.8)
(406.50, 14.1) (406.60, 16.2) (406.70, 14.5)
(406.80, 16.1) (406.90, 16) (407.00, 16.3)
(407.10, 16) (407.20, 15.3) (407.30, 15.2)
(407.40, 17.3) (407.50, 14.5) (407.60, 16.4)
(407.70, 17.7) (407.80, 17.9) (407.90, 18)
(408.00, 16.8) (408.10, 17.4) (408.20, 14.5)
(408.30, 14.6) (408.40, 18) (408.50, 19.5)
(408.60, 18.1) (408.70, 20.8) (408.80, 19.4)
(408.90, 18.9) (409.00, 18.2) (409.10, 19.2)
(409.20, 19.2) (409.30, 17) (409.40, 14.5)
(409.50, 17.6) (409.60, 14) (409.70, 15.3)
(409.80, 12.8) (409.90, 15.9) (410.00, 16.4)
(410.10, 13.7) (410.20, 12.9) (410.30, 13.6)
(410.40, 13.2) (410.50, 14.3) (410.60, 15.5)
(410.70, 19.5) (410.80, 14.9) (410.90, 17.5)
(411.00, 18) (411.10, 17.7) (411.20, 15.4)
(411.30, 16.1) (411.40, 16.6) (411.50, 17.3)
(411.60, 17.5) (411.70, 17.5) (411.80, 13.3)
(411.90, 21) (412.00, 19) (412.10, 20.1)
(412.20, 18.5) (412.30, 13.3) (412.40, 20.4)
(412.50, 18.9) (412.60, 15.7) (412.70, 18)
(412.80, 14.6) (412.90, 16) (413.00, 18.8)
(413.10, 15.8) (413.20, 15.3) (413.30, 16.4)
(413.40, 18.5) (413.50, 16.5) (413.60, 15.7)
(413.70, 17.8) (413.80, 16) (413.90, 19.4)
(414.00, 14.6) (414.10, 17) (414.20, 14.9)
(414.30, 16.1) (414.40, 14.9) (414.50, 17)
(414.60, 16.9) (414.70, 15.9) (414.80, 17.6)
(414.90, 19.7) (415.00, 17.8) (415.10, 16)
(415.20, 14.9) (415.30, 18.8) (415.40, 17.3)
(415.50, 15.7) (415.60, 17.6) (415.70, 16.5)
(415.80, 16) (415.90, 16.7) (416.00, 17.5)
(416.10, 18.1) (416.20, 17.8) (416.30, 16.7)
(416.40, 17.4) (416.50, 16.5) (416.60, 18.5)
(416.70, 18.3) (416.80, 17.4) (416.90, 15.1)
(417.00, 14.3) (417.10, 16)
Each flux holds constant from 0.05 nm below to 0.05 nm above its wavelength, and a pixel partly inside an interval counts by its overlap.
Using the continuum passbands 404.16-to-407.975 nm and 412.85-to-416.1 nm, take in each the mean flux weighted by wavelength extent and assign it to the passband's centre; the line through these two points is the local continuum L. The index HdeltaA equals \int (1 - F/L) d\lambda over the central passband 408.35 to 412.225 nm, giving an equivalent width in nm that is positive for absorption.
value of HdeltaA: -0.13 nm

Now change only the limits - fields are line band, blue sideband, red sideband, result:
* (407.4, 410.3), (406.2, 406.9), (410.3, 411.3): -0.137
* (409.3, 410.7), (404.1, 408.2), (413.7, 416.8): 0.131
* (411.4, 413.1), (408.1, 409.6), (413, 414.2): -0.047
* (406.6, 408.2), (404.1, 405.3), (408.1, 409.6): 0.063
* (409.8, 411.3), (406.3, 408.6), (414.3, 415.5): 0.096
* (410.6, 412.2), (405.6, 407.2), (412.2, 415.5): -0.097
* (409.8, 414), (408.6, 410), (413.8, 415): 0.089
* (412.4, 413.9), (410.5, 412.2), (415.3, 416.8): 0.028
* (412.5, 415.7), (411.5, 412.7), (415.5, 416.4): 0.122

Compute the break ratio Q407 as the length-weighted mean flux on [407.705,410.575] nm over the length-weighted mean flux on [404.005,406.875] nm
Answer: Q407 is 1.04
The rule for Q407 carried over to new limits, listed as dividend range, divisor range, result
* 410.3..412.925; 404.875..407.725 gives 1.05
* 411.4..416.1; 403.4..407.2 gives 1.04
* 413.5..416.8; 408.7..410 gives 1.00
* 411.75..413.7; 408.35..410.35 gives 1.02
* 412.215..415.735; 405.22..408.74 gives 1.02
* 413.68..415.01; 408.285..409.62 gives 0.93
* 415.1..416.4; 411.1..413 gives 0.98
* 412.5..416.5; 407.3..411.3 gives 1.01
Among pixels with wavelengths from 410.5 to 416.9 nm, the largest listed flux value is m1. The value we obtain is 21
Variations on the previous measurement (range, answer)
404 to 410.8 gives 20.8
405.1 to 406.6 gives 18.8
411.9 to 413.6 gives 20.4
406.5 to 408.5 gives 19.5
